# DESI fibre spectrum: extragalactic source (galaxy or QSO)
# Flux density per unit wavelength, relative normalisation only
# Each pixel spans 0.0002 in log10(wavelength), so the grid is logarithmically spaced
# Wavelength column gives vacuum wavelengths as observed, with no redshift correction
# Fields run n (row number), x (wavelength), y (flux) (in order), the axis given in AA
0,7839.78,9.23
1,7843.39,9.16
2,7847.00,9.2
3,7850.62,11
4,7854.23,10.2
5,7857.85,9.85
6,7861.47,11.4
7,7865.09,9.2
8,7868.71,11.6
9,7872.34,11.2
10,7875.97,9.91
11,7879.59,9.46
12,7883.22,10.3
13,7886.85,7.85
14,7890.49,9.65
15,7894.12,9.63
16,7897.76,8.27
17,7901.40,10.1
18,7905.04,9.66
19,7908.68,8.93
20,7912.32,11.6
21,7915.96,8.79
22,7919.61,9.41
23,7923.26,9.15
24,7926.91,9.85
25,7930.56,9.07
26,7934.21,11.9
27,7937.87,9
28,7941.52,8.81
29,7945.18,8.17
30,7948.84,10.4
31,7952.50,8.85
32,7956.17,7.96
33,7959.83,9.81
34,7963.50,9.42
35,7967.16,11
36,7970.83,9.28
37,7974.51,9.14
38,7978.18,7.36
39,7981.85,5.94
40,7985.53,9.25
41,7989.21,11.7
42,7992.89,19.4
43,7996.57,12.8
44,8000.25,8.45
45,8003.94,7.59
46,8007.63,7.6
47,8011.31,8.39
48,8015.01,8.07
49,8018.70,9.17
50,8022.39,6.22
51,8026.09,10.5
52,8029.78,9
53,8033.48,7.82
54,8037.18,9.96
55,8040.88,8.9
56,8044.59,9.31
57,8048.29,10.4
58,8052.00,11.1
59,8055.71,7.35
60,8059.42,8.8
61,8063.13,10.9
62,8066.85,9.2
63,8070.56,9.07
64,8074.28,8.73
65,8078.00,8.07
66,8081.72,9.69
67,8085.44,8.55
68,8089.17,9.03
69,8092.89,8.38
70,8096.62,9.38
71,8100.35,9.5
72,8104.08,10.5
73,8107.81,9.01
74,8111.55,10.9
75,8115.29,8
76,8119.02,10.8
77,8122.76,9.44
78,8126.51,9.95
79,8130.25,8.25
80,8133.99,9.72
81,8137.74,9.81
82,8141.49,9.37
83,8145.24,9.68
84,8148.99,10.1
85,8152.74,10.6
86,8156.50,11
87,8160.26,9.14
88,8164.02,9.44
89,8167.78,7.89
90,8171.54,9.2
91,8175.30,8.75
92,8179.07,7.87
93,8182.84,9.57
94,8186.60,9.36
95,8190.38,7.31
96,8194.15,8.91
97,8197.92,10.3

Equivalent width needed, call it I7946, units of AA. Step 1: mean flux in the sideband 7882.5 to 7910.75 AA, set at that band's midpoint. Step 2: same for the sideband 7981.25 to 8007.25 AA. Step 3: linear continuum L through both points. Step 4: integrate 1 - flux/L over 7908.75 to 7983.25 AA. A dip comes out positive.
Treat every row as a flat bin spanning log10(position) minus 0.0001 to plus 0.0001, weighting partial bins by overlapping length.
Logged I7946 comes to 5.6 AA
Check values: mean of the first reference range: 9.28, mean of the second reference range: 10.8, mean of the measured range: 9.26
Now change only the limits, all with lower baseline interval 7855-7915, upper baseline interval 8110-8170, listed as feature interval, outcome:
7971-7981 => 1.6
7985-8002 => -4.9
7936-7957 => 2.0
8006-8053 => 3.9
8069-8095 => 2.4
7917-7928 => 0.5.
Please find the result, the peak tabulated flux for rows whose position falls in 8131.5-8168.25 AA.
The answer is 11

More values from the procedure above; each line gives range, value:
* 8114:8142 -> 10.8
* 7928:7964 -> 11.9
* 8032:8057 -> 11.1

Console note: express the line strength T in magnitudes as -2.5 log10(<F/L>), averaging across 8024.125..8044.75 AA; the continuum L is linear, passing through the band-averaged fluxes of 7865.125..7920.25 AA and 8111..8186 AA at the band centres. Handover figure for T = 0.04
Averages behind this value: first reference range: 9.75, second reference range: 9.45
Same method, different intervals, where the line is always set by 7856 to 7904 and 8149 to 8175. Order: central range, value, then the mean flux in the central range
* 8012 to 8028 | 0.15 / 8.48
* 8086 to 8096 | 0.10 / 8.77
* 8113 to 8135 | 0.02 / 9.38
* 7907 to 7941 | 0.01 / 9.71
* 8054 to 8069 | 0.07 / 9.08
